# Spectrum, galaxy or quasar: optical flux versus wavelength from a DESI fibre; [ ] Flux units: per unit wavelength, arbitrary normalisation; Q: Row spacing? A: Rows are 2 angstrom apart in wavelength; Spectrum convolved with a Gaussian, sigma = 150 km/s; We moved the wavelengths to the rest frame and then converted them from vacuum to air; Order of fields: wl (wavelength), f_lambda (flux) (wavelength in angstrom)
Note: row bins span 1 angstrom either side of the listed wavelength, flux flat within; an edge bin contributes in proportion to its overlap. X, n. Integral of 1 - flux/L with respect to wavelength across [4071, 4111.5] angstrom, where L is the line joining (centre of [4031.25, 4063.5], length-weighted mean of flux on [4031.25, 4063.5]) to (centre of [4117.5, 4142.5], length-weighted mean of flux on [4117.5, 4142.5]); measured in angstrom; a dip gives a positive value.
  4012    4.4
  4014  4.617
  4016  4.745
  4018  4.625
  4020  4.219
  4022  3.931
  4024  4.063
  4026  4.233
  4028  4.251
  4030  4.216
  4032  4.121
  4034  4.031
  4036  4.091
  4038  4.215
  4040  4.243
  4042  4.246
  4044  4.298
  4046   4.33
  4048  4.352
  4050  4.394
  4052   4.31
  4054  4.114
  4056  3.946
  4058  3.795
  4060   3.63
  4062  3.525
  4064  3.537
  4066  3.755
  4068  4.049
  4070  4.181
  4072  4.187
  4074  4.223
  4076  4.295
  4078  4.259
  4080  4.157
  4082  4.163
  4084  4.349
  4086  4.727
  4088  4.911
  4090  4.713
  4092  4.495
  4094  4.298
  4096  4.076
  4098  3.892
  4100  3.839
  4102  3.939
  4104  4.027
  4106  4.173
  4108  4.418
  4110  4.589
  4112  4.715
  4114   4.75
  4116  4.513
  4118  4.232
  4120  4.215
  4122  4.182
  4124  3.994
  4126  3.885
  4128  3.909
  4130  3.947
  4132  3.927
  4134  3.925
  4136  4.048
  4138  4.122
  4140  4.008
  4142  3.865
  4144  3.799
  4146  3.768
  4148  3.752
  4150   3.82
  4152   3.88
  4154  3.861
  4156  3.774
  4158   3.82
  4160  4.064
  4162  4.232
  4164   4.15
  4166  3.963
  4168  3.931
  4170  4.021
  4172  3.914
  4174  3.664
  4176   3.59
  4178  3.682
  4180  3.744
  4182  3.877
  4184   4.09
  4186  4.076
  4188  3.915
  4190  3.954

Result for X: -2.4 angstrom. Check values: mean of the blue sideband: 4.09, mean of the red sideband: 4.02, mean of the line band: 4.29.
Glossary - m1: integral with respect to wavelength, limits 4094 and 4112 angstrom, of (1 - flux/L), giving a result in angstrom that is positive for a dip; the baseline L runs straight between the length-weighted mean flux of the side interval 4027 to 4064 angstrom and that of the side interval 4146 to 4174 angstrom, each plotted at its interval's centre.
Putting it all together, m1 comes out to -0.7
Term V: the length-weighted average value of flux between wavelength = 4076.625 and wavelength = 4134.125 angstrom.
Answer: 4.25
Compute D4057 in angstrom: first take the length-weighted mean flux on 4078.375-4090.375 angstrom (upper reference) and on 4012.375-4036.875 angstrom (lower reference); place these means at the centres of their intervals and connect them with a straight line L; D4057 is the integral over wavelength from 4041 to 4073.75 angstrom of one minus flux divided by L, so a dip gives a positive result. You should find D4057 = 2.5 angstrom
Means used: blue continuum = 4.27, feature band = 4.04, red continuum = 4.48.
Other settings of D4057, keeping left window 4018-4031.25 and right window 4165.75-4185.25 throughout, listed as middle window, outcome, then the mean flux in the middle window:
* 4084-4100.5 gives -1.4 angstrom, 4.38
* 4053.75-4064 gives 0.9 angstrom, 3.75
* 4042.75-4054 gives -0.5 angstrom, 4.31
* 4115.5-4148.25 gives -0.5 angstrom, 4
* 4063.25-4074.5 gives 0.3 angstrom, 3.99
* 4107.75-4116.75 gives -1.4 angstrom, 4.61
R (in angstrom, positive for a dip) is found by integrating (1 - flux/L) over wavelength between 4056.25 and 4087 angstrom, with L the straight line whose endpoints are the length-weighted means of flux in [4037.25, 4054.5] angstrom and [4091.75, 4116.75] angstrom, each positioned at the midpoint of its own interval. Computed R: 1.6 angstrom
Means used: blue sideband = 4.28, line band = 4.05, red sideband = 4.28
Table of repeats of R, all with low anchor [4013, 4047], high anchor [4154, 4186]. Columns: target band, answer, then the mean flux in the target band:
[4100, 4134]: -1.3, 4.19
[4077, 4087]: -0.5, 4.33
